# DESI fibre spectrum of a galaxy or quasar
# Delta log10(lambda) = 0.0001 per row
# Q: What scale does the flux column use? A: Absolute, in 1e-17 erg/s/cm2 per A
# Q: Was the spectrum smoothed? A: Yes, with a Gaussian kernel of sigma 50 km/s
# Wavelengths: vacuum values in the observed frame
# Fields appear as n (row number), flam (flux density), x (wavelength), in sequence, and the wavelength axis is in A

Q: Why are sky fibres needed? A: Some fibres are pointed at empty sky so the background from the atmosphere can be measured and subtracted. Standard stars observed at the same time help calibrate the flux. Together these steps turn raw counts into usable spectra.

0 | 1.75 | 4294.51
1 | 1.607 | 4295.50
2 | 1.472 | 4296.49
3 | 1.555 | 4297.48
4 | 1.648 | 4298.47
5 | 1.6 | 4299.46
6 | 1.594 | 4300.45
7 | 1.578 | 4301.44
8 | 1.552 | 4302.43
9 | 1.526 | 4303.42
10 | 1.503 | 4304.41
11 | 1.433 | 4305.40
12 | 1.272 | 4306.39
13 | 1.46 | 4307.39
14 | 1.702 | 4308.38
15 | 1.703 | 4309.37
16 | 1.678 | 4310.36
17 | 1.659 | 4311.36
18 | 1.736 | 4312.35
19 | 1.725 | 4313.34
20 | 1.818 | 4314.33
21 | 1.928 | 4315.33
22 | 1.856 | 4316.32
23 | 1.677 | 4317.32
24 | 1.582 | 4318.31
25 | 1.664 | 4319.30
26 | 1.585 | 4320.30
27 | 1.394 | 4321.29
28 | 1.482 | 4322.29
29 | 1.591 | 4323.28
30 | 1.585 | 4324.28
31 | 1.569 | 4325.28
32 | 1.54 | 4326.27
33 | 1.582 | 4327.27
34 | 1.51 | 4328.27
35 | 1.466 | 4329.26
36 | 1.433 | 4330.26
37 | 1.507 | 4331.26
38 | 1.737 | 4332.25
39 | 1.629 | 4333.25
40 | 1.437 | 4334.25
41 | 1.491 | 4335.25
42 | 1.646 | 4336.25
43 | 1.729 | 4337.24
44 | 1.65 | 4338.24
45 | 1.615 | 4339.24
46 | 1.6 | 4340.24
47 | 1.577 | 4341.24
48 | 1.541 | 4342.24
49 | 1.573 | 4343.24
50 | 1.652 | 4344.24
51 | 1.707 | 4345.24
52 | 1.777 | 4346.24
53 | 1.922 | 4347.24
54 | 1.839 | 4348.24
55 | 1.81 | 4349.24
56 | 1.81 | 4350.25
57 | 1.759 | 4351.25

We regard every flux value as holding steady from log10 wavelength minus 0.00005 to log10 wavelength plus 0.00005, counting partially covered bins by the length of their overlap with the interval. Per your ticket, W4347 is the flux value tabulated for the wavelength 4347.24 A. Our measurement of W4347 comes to 1.922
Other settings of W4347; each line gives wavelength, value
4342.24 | 1.541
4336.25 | 1.646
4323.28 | 1.591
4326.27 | 1.54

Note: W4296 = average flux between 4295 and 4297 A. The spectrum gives 1.54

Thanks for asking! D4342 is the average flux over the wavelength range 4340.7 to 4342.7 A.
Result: 1.56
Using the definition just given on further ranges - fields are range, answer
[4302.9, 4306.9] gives 1.43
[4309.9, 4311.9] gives 1.67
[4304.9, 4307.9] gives 1.39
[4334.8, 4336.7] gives 1.57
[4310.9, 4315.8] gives 1.77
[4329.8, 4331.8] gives 1.48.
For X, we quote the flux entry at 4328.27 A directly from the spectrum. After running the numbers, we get 1.51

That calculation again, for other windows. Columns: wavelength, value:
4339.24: 1.615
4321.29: 1.394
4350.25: 1.81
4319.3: 1.664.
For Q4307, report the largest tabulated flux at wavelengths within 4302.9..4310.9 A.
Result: 1.703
